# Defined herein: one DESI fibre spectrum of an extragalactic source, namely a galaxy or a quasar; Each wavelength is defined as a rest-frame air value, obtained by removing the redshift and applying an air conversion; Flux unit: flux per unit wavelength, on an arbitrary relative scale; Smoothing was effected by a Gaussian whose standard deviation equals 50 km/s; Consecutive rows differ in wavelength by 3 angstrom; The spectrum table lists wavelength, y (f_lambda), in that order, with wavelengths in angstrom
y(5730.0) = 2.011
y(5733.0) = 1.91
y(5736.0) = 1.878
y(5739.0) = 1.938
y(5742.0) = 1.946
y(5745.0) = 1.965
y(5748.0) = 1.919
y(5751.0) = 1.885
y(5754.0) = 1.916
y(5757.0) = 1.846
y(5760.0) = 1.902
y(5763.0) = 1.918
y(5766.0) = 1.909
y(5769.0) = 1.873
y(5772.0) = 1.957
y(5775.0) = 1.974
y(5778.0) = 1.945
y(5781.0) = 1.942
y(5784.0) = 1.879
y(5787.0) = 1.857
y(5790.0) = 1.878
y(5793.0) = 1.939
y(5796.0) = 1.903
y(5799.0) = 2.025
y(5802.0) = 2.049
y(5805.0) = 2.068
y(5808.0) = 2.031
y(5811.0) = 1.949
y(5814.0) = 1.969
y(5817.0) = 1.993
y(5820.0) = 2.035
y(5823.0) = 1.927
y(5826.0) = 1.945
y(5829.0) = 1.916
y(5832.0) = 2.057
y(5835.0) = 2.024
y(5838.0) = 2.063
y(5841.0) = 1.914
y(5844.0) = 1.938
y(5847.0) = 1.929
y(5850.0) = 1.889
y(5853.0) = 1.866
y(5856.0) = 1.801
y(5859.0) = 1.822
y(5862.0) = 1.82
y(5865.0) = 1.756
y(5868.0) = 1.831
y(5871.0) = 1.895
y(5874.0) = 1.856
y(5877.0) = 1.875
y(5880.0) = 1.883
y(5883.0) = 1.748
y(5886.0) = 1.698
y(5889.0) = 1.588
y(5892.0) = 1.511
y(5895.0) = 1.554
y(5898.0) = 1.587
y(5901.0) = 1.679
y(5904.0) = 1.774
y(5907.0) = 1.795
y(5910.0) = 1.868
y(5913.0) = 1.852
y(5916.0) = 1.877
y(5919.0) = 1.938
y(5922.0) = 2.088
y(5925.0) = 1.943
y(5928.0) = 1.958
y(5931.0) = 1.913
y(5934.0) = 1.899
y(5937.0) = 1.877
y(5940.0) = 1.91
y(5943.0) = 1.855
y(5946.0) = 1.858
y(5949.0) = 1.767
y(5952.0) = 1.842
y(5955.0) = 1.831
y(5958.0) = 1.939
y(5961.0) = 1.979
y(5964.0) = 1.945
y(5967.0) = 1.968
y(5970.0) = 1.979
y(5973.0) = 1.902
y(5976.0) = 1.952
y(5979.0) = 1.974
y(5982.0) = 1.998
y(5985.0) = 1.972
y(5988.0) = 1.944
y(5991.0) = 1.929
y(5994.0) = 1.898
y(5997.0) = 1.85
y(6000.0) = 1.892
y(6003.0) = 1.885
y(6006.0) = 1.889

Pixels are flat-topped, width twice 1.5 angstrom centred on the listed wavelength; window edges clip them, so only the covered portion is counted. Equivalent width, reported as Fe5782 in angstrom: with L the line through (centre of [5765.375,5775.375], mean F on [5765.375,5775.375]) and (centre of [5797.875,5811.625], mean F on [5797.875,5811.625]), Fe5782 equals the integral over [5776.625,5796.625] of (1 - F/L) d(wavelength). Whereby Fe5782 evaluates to 0.7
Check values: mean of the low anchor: 1.92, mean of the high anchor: 2.03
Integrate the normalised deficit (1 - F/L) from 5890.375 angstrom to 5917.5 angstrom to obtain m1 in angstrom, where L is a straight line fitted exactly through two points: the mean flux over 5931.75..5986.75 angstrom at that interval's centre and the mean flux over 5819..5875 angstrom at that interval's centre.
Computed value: 2.7 angstrom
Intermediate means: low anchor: 1.91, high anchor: 1.91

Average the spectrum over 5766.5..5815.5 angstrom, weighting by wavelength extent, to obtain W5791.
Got 1.95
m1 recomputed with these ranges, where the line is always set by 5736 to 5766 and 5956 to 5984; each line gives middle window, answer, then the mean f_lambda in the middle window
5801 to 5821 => -0.9 angstrom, 2.01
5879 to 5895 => 2.3 angstrom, 1.67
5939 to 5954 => 0.8 angstrom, 1.84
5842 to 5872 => 1.2 angstrom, 1.86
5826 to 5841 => -0.5 angstrom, 2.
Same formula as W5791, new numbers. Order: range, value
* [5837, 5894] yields 1.82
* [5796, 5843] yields 1.99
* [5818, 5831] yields 1.96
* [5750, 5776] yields 1.91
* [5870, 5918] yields 1.75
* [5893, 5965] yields 1.85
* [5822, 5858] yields 1.94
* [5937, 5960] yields 1.86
